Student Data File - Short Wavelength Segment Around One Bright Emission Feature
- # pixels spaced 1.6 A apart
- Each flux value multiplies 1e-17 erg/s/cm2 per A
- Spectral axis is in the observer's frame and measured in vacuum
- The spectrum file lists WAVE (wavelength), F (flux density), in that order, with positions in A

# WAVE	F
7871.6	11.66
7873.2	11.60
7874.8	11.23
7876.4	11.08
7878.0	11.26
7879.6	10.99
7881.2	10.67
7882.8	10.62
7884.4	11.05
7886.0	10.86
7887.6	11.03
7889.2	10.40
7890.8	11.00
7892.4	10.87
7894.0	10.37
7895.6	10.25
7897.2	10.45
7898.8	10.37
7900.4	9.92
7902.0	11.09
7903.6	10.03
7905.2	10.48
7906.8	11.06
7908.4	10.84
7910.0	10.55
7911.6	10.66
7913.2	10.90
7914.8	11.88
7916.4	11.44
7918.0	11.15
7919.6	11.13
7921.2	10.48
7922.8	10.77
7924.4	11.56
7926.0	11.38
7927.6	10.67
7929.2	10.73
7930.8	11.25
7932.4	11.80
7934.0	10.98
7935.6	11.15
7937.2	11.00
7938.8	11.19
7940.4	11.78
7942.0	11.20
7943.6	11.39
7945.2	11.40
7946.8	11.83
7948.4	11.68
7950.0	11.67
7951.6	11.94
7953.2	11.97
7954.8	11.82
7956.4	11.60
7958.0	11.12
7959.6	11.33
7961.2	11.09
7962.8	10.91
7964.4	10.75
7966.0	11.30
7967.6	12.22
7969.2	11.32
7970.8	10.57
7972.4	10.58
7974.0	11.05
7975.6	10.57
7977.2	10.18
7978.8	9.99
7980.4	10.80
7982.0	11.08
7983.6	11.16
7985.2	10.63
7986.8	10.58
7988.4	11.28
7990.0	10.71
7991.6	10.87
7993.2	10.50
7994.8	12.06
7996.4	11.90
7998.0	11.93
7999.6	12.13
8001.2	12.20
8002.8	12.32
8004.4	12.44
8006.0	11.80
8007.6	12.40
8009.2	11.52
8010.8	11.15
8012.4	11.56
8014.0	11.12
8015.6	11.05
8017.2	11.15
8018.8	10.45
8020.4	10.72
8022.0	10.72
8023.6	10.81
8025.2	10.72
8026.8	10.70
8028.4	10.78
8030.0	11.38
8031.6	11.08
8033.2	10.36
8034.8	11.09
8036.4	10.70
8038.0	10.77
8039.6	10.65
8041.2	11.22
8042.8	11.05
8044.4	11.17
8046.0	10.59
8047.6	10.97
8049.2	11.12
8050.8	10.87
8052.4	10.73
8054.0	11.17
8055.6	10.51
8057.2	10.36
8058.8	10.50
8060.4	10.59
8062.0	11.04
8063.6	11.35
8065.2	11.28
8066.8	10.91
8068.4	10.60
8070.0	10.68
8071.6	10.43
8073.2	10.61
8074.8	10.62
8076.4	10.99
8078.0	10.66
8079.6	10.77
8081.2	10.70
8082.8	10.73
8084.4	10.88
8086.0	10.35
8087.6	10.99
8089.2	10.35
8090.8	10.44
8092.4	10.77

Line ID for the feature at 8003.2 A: [N II]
